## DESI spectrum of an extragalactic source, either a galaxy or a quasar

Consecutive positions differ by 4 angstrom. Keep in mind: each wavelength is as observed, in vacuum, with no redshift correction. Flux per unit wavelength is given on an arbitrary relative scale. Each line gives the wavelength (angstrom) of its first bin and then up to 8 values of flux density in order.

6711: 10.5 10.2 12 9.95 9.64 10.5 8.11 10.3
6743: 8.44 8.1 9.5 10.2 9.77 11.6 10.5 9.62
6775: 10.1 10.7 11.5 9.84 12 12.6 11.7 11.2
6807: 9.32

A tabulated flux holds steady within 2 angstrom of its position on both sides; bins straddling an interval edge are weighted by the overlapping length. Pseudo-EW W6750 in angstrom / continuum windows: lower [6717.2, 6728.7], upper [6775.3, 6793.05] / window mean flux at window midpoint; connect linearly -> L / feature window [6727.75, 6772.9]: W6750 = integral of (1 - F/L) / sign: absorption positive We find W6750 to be 4.3 angstrom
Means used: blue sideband 10.5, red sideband 10.9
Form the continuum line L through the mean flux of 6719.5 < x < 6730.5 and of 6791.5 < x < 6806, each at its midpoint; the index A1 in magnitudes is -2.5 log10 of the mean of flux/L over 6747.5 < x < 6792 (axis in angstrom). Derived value 0.07 mag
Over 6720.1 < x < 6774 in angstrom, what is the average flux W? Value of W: 9.76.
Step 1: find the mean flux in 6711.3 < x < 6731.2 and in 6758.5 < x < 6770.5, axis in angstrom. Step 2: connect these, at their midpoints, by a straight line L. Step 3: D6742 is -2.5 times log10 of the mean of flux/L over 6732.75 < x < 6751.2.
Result 0.19 mag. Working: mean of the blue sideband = 10.5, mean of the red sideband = 10.6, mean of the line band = 8.85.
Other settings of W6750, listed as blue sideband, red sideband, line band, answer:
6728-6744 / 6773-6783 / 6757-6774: -0.2 angstrom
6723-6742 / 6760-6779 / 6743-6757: 1.2 angstrom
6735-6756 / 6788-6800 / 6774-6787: 0.6 angstrom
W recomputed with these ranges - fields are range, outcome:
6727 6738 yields 9.46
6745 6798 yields 10.5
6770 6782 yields 10.3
